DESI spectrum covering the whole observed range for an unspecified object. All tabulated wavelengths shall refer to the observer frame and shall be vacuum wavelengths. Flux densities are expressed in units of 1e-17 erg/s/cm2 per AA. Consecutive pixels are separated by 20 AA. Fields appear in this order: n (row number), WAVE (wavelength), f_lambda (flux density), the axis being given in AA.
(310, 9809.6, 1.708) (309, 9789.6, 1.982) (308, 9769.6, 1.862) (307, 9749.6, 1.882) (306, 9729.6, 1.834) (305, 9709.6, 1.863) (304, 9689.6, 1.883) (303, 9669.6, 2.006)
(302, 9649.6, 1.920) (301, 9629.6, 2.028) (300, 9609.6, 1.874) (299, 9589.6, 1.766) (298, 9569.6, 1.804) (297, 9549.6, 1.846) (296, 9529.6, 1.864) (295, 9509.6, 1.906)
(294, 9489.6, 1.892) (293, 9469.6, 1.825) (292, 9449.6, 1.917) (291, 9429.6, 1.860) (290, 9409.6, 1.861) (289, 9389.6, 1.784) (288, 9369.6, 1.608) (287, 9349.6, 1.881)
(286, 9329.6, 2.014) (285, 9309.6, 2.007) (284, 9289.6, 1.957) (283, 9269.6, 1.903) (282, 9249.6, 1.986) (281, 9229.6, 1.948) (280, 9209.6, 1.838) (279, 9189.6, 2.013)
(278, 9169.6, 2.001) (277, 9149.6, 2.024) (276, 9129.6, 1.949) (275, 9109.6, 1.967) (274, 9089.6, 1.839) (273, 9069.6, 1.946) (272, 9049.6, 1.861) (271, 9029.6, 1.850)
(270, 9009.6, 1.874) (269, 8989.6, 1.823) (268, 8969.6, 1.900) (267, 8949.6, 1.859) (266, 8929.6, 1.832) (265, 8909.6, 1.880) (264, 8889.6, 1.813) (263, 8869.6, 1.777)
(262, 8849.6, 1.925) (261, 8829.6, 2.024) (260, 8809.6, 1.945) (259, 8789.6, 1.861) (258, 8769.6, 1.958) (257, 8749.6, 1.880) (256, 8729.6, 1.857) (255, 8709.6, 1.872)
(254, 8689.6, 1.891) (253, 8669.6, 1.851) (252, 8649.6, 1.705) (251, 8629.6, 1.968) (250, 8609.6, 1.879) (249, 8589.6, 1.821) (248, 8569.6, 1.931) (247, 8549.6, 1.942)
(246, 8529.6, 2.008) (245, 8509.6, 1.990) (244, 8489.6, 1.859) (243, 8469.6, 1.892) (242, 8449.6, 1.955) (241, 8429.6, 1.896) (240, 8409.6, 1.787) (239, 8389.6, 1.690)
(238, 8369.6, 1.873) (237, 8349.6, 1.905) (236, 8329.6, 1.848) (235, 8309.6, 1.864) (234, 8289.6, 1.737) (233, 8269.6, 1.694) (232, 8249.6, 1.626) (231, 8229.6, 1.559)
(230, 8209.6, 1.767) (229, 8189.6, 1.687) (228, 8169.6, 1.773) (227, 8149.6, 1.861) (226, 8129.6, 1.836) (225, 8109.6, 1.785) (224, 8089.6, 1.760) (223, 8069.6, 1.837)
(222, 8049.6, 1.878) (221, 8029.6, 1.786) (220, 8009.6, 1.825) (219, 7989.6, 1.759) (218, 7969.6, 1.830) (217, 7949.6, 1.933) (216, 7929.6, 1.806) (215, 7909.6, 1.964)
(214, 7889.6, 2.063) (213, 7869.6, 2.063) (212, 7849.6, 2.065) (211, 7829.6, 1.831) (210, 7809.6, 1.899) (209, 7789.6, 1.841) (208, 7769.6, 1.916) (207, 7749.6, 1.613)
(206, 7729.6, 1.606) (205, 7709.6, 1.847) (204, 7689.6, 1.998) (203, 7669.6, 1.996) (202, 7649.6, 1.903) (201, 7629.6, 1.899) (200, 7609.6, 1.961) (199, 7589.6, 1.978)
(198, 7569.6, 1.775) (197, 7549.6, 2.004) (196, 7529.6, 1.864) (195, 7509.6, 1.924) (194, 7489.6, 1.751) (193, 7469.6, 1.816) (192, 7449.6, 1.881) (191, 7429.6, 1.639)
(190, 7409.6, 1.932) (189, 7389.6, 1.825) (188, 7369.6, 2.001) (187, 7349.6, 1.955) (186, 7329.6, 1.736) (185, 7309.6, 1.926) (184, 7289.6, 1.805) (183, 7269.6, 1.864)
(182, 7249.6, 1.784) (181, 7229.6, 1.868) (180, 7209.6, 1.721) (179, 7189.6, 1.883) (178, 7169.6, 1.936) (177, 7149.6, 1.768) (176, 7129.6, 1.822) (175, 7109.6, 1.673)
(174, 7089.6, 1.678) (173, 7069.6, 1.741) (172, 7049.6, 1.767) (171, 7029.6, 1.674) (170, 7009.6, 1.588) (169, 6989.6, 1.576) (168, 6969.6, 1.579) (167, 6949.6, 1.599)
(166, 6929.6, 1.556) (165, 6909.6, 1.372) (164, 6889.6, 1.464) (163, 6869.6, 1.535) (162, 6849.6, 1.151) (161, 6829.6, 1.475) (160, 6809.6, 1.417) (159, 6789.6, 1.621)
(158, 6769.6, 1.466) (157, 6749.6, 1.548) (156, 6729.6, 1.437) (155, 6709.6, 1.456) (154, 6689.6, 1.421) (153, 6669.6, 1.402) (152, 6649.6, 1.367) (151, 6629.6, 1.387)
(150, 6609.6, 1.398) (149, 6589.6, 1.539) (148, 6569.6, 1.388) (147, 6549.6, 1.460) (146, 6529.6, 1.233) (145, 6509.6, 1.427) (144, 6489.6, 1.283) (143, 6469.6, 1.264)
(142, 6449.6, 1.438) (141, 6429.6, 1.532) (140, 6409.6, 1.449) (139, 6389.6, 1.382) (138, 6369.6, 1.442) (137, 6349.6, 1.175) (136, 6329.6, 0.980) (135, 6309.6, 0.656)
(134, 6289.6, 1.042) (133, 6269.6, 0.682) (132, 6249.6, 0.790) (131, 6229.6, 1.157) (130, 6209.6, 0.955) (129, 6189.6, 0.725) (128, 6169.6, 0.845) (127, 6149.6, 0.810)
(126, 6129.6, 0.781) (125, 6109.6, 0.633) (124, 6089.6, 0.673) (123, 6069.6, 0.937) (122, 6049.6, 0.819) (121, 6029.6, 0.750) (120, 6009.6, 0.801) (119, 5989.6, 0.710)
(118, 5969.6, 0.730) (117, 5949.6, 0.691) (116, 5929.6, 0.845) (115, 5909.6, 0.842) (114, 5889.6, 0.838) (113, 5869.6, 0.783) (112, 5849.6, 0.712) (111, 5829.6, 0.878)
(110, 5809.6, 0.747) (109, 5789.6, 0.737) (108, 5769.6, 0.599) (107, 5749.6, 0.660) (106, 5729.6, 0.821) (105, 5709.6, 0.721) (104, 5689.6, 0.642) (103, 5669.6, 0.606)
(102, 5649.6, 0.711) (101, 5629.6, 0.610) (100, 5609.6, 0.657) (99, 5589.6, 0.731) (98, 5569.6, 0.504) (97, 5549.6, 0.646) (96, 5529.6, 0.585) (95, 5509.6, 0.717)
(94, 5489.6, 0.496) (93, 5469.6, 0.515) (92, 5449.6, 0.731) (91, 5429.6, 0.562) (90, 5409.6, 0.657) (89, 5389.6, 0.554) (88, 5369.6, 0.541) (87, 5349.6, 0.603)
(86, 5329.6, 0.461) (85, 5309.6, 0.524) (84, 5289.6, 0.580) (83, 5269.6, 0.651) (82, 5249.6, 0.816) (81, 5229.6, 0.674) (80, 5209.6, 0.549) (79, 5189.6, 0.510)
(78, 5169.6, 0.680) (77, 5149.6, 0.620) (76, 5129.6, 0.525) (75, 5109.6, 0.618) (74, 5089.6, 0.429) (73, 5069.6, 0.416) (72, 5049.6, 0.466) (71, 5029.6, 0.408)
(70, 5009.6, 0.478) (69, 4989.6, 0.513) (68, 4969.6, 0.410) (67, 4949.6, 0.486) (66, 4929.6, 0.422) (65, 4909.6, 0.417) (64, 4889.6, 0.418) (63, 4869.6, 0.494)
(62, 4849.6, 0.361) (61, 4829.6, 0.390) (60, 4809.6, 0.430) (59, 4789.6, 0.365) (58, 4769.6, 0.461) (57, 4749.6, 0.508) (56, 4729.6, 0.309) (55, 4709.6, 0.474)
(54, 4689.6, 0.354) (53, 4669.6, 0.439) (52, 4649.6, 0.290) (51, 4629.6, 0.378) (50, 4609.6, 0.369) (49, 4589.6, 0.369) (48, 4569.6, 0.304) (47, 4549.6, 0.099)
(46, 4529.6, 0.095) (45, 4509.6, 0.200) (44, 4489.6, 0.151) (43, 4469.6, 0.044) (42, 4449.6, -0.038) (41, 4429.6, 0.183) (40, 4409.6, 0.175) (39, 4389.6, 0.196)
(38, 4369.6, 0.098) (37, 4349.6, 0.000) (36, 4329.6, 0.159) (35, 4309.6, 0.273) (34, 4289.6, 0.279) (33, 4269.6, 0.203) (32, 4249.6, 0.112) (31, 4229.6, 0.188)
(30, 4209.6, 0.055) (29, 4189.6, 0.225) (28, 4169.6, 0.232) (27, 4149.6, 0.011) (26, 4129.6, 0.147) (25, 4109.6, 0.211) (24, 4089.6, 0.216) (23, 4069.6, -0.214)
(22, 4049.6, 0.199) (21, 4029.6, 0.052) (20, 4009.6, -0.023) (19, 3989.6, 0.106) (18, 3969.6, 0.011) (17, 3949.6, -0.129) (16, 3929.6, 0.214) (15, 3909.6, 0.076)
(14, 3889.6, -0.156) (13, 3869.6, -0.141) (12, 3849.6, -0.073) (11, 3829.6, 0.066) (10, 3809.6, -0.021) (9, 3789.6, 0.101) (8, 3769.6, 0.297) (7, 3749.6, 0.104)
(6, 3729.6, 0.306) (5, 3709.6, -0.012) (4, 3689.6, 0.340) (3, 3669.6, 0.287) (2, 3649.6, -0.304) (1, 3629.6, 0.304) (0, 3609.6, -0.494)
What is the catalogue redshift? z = 0.591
